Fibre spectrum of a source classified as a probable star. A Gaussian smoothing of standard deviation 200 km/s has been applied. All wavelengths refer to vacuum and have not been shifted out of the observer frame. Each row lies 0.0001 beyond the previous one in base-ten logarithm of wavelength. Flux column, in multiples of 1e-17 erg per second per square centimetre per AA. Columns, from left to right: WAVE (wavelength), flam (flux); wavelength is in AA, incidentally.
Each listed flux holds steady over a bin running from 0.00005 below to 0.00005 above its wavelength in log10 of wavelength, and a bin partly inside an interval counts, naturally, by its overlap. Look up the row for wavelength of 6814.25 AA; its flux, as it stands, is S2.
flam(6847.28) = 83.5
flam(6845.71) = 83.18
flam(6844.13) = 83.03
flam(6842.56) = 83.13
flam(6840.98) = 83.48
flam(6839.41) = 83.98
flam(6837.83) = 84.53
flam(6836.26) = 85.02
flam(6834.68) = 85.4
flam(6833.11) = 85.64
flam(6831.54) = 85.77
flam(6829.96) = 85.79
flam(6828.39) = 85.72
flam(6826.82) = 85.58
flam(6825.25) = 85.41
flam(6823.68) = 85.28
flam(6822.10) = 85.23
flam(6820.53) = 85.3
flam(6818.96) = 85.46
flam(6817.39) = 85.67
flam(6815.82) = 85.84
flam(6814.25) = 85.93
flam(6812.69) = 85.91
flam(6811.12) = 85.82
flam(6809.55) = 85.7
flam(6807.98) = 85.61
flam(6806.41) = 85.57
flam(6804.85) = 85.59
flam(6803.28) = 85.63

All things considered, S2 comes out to 85.93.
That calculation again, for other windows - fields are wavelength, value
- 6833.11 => 85.64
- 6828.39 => 85.72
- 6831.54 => 85.77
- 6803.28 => 85.63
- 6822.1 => 85.23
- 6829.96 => 85.79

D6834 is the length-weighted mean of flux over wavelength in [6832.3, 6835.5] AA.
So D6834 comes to 85.5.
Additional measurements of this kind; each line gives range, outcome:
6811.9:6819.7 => 85.8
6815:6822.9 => 85.4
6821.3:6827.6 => 85.3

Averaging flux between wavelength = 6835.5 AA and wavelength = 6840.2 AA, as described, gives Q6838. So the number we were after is 84.6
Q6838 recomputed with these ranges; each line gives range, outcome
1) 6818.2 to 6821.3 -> 85.4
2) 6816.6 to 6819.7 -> 85.6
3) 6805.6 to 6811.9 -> 85.7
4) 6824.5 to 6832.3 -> 85.6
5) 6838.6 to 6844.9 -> 83.4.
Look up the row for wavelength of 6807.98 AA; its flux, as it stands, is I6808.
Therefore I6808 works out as 85.61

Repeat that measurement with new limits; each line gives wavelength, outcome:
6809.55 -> 85.7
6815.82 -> 85.84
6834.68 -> 85.4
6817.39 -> 85.67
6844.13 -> 83.03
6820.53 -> 85.3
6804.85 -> 85.59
